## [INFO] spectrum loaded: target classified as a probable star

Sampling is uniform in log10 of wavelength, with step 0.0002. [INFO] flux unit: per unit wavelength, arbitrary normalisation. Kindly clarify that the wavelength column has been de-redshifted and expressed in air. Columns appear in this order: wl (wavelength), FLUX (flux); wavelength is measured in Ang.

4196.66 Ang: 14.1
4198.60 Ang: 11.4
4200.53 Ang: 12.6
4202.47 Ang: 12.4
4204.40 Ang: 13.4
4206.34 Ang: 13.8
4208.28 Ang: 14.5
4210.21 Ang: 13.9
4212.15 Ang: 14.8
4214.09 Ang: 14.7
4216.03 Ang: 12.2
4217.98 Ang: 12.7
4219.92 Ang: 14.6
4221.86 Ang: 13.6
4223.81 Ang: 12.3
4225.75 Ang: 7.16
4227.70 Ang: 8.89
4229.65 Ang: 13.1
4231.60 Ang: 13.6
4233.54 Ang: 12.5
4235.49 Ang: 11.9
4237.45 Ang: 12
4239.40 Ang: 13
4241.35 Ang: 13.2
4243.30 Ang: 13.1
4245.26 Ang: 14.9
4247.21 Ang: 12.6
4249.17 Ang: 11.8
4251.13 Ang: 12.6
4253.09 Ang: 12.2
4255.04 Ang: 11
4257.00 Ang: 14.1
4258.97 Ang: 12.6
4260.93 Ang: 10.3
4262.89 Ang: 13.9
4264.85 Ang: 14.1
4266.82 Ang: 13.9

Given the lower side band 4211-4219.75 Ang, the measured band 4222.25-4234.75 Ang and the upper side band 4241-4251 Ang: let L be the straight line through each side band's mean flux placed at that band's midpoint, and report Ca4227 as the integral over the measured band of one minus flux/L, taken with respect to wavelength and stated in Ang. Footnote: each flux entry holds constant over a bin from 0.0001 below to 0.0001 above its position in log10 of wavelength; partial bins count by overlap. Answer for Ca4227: 1.9 Ang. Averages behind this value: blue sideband 13.7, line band 11.4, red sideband 13.1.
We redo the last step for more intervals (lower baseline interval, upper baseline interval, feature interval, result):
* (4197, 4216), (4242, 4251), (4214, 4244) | 2.03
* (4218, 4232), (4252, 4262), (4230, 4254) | -1.64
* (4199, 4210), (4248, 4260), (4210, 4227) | 0.35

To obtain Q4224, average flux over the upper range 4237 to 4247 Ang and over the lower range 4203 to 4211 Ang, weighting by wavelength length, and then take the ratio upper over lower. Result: 0.96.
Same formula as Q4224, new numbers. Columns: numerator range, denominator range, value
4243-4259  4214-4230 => 1.07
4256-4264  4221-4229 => 1.21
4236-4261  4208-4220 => 0.91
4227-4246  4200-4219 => 0.94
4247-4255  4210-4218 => 0.88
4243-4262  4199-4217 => 0.92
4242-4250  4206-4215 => 0.91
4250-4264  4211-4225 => 0.92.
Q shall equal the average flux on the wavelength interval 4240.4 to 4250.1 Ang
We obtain 13.1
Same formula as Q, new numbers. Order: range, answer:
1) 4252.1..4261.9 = 12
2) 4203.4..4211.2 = 13.9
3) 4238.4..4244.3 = 13.1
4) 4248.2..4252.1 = 12.2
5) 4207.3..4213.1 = 14.4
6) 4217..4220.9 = 13.6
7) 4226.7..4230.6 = 10.9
